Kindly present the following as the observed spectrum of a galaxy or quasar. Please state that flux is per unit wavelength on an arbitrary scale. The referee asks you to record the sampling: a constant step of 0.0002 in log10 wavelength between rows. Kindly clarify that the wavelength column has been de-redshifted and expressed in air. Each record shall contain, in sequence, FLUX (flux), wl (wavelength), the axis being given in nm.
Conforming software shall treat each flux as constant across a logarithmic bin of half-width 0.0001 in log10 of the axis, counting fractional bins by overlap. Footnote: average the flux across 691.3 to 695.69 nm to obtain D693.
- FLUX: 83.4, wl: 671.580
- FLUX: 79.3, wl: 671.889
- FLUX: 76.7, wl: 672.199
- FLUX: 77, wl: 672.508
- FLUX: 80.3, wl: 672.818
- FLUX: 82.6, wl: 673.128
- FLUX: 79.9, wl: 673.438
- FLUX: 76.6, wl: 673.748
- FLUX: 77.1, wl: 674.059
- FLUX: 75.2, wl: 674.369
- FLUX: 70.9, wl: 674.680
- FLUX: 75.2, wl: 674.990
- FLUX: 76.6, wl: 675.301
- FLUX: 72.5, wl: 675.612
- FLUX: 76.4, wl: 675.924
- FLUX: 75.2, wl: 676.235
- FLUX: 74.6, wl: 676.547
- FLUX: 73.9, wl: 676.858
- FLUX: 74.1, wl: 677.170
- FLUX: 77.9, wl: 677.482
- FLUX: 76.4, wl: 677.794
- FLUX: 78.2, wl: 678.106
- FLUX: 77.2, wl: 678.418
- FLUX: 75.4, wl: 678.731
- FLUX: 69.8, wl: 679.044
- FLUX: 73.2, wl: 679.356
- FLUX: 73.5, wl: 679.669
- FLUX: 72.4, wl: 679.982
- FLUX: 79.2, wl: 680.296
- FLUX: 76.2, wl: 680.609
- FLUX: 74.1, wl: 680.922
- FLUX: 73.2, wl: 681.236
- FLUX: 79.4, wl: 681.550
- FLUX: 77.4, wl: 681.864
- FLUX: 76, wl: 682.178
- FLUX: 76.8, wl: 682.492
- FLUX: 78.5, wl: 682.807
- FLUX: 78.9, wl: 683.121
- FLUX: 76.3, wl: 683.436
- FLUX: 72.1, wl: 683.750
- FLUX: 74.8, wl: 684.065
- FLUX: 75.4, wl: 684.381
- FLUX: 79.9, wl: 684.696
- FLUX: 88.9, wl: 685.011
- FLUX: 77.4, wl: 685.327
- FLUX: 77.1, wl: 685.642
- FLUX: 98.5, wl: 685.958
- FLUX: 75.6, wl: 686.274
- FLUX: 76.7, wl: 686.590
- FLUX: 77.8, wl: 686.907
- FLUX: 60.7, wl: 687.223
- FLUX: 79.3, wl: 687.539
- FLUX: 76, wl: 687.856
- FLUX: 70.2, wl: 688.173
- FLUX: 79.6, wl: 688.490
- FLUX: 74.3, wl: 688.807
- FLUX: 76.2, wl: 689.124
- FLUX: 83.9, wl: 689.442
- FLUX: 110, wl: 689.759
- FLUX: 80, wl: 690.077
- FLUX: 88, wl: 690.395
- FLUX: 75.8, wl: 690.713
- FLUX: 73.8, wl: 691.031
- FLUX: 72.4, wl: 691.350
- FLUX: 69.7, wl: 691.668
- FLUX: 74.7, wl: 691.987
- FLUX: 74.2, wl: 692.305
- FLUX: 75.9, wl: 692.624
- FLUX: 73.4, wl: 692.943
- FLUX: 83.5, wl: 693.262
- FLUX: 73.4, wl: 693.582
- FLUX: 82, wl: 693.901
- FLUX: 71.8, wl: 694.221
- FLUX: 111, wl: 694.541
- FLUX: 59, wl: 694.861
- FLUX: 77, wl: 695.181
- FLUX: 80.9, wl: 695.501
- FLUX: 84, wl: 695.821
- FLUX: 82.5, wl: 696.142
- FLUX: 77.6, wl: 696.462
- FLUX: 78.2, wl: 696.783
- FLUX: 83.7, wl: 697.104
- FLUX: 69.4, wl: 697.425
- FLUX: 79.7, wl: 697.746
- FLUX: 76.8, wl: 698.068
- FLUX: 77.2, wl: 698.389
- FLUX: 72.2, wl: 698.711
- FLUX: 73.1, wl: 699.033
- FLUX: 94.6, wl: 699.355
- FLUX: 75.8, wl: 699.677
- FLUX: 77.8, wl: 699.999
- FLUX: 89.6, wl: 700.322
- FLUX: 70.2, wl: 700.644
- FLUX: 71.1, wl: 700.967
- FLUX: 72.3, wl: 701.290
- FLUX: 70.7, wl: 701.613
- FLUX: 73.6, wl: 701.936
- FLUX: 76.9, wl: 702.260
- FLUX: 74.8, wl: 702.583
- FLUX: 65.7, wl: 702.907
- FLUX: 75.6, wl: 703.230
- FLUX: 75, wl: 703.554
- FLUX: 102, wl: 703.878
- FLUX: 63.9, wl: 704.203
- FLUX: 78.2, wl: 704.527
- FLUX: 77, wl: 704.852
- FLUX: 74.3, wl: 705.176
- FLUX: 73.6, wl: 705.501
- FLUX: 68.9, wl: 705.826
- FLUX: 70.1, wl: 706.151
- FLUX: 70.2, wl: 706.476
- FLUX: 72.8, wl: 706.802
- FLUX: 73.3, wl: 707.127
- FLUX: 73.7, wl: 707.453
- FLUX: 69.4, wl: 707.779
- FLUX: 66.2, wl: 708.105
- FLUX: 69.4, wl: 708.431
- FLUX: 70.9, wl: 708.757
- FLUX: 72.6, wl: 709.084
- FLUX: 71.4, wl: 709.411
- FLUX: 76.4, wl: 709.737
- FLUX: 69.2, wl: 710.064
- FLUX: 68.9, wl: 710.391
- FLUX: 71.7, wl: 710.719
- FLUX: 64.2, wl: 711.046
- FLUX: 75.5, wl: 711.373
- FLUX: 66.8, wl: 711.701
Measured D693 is 77.2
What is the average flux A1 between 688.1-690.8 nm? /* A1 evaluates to 82.5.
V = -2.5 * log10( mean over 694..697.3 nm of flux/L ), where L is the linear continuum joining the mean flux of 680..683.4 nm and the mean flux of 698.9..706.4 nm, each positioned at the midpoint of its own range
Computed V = -0.06 mag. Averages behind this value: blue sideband 76.7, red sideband 75.8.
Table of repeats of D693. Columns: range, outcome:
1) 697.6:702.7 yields 76.6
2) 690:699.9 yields 78.1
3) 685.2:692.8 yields 78.2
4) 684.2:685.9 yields 80.8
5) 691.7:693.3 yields 75.3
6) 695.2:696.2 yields 81.7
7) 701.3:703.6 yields 73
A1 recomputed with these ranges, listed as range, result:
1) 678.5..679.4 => 73.1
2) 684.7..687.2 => 80.5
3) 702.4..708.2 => 73.7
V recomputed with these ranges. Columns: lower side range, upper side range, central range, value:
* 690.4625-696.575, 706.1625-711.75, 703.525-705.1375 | -0.09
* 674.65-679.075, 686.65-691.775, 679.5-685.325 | 0.00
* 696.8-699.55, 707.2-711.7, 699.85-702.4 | 0.02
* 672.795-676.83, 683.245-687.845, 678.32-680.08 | 0.05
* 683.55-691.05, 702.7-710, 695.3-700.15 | -0.04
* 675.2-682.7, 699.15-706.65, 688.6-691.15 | -0.10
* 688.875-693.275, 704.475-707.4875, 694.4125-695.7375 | -0.05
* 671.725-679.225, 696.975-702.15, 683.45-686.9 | -0.04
